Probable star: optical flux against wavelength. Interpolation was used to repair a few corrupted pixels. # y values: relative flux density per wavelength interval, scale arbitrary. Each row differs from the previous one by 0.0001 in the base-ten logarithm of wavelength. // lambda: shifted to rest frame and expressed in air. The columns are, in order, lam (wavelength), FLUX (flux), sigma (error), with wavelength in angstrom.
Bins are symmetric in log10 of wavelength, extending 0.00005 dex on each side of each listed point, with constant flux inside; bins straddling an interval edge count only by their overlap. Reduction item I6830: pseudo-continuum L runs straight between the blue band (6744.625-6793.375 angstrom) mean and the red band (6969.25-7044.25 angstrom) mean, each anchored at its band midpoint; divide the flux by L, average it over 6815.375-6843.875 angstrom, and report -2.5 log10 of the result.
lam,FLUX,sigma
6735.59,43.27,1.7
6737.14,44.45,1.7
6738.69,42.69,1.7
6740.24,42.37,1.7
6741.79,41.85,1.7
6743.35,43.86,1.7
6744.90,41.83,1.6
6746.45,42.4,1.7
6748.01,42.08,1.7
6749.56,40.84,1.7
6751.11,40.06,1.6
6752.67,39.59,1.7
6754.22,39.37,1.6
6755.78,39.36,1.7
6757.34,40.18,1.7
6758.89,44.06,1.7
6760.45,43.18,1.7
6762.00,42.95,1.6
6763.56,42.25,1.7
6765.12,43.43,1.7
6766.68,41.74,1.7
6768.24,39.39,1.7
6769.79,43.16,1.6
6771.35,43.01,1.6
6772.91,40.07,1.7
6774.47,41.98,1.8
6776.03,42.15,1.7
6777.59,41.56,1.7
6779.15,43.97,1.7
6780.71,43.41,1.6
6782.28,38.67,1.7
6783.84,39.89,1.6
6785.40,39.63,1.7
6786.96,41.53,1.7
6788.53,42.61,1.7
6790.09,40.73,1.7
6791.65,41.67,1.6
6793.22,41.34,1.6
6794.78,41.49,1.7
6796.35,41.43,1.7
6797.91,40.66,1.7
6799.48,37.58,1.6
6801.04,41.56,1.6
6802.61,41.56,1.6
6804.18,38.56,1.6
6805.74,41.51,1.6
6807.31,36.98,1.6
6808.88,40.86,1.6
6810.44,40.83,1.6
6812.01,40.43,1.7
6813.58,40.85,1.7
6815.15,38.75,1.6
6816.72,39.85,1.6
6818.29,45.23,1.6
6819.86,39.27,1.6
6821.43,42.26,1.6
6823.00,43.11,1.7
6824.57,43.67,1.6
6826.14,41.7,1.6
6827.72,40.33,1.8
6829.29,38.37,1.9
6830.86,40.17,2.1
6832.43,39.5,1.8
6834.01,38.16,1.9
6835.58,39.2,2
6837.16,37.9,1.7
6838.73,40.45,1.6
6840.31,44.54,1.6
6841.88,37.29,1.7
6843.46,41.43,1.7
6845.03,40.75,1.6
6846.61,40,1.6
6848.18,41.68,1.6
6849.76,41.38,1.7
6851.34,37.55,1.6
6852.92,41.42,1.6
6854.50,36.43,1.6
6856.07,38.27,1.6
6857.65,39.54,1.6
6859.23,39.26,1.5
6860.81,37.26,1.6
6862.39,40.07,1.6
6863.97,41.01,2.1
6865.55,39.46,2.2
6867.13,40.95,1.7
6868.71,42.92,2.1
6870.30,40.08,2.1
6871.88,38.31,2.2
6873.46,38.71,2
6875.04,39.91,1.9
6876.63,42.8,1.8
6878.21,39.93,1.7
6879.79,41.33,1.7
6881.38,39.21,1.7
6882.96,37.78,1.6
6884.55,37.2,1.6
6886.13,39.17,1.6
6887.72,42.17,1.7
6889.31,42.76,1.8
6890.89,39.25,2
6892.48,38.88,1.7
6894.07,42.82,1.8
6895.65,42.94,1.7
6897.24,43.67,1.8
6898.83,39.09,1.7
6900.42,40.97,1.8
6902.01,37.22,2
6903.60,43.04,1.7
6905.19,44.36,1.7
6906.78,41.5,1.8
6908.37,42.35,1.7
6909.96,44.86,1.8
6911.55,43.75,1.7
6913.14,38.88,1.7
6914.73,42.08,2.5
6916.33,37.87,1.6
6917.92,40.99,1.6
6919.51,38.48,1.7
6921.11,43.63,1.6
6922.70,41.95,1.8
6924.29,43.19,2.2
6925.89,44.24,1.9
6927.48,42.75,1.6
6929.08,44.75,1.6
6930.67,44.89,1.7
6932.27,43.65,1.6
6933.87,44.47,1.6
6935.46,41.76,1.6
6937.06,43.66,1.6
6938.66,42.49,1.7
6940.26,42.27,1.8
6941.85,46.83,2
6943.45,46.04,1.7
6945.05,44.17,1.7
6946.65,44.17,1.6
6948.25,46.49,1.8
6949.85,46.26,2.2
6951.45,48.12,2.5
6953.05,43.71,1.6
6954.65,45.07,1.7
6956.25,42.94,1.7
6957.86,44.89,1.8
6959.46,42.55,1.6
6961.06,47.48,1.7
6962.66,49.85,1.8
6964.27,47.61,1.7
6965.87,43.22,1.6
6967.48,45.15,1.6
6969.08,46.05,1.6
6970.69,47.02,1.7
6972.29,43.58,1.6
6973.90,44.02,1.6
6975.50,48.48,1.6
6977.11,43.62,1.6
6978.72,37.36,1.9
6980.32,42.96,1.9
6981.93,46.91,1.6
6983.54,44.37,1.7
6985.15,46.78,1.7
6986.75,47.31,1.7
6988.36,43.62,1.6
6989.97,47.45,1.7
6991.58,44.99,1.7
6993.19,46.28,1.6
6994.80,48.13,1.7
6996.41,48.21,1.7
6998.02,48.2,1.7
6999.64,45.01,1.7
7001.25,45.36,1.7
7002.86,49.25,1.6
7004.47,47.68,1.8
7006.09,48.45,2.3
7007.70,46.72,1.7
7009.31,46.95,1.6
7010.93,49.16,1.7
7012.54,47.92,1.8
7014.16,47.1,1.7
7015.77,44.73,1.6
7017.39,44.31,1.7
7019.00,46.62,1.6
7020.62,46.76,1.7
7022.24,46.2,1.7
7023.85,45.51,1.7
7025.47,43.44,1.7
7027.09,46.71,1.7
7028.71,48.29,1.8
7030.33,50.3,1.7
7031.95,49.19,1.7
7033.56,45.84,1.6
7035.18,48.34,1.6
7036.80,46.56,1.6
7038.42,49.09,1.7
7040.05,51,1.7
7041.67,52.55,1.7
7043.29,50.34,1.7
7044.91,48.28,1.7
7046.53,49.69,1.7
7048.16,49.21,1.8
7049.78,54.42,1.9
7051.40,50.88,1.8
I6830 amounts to 0.06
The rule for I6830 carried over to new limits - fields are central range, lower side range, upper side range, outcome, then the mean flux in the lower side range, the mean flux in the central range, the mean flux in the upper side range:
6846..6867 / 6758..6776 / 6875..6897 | 0.039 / 42.3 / 39.5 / 40.5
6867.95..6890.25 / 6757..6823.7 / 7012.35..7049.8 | 0.093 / 41.3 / 40.1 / 47.9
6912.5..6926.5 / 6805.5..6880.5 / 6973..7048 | 0.053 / 40.2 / 41.2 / 46.9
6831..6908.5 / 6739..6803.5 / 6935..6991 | 0.080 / 41.5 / 40.2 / 45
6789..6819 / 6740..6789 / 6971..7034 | 0.046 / 41.6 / 40.6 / 46.3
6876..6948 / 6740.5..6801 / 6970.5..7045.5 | 0.064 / 41.5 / 42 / 46.7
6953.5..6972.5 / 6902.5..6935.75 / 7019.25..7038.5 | -0.027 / 42.5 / 45.5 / 47.1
